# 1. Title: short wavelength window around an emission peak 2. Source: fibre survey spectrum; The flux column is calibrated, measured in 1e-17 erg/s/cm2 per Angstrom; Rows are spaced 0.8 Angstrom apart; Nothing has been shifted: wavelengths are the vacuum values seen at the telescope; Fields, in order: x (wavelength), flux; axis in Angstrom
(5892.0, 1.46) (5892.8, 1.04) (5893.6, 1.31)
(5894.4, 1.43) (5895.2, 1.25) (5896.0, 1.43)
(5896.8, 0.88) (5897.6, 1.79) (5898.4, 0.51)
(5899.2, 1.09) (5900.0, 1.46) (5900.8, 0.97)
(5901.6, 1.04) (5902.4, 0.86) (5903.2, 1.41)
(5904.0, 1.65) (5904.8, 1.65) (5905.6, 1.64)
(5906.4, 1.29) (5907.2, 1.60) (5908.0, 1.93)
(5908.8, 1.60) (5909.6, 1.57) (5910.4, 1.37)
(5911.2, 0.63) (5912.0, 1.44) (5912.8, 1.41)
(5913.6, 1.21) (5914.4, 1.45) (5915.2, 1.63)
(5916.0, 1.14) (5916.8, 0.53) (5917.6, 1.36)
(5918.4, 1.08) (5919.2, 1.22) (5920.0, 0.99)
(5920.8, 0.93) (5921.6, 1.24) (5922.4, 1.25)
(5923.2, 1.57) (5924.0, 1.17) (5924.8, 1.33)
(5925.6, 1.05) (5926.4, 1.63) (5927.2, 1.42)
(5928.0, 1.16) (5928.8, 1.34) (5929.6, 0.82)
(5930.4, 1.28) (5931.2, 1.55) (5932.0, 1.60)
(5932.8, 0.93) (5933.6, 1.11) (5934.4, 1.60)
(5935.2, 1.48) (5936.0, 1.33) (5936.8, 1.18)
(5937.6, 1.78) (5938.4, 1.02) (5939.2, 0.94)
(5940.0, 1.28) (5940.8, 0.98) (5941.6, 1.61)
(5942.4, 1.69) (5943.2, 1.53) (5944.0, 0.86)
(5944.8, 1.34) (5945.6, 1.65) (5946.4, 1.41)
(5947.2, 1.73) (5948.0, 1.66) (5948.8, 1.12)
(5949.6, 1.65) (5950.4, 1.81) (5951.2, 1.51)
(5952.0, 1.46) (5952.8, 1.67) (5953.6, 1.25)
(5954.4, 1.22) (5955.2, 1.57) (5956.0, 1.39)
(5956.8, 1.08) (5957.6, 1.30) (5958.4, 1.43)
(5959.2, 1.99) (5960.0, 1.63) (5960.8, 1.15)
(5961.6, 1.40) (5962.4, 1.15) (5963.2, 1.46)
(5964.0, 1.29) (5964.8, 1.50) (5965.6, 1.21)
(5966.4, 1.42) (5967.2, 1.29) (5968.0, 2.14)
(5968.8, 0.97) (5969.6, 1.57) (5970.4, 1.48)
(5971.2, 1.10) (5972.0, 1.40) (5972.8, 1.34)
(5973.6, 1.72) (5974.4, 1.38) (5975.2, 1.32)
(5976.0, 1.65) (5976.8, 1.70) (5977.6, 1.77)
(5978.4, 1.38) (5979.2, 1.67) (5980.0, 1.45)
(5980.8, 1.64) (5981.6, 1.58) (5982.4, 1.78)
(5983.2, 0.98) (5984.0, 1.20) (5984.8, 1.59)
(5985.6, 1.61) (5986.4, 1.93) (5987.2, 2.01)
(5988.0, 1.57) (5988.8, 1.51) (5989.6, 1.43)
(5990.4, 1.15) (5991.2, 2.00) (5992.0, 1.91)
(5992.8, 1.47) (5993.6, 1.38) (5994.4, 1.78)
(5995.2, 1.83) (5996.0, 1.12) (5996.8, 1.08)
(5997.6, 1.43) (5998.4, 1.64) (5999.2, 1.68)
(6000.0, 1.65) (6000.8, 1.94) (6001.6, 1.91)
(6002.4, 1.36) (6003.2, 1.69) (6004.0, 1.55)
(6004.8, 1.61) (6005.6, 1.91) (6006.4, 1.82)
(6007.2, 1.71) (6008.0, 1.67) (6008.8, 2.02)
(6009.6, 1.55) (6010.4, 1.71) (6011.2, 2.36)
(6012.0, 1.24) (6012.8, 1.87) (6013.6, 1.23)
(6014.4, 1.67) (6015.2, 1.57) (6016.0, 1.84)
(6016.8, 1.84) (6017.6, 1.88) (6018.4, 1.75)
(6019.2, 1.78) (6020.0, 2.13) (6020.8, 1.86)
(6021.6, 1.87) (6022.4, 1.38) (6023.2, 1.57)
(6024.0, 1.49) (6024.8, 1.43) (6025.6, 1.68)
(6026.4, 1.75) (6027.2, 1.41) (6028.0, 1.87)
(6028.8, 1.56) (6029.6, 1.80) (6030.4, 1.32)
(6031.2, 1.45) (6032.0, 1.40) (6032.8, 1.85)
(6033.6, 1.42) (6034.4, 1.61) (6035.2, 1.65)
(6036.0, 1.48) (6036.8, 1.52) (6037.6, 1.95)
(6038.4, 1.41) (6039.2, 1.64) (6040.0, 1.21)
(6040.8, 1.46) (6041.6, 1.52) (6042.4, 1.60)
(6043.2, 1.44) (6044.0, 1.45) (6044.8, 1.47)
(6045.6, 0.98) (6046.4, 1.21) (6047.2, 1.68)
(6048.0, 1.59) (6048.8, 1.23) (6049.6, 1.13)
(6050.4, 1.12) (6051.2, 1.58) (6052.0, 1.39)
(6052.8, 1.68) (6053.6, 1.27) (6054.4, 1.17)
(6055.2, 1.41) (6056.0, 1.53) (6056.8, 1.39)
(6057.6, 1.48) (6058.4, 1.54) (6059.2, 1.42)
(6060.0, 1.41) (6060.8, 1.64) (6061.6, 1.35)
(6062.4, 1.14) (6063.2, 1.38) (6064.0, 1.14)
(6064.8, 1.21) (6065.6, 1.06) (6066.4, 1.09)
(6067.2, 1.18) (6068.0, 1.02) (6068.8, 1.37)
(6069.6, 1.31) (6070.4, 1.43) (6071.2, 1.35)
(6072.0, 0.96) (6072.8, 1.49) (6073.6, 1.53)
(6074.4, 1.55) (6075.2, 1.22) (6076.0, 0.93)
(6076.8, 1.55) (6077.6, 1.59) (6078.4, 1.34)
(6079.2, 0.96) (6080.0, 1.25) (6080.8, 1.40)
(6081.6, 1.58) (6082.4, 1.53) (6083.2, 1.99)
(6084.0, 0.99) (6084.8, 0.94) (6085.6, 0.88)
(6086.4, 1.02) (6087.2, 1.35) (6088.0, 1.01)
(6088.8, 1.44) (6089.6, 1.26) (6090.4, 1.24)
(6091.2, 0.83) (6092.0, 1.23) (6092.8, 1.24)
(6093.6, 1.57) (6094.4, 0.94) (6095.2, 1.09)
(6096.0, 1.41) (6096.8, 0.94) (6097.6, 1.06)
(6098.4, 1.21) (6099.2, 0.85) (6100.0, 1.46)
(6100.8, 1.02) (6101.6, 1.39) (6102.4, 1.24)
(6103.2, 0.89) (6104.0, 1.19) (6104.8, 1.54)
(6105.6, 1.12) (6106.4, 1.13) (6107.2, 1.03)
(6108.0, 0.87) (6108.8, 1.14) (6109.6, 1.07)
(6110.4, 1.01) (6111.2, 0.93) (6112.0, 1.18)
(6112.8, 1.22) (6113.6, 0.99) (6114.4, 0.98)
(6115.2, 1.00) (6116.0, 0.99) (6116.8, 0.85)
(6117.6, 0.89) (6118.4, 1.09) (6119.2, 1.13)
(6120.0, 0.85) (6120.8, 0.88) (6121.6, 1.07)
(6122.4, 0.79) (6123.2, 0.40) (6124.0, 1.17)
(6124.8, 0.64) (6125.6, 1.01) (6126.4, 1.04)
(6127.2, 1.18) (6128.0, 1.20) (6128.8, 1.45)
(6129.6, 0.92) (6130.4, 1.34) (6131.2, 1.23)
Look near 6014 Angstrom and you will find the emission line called C III] 1909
